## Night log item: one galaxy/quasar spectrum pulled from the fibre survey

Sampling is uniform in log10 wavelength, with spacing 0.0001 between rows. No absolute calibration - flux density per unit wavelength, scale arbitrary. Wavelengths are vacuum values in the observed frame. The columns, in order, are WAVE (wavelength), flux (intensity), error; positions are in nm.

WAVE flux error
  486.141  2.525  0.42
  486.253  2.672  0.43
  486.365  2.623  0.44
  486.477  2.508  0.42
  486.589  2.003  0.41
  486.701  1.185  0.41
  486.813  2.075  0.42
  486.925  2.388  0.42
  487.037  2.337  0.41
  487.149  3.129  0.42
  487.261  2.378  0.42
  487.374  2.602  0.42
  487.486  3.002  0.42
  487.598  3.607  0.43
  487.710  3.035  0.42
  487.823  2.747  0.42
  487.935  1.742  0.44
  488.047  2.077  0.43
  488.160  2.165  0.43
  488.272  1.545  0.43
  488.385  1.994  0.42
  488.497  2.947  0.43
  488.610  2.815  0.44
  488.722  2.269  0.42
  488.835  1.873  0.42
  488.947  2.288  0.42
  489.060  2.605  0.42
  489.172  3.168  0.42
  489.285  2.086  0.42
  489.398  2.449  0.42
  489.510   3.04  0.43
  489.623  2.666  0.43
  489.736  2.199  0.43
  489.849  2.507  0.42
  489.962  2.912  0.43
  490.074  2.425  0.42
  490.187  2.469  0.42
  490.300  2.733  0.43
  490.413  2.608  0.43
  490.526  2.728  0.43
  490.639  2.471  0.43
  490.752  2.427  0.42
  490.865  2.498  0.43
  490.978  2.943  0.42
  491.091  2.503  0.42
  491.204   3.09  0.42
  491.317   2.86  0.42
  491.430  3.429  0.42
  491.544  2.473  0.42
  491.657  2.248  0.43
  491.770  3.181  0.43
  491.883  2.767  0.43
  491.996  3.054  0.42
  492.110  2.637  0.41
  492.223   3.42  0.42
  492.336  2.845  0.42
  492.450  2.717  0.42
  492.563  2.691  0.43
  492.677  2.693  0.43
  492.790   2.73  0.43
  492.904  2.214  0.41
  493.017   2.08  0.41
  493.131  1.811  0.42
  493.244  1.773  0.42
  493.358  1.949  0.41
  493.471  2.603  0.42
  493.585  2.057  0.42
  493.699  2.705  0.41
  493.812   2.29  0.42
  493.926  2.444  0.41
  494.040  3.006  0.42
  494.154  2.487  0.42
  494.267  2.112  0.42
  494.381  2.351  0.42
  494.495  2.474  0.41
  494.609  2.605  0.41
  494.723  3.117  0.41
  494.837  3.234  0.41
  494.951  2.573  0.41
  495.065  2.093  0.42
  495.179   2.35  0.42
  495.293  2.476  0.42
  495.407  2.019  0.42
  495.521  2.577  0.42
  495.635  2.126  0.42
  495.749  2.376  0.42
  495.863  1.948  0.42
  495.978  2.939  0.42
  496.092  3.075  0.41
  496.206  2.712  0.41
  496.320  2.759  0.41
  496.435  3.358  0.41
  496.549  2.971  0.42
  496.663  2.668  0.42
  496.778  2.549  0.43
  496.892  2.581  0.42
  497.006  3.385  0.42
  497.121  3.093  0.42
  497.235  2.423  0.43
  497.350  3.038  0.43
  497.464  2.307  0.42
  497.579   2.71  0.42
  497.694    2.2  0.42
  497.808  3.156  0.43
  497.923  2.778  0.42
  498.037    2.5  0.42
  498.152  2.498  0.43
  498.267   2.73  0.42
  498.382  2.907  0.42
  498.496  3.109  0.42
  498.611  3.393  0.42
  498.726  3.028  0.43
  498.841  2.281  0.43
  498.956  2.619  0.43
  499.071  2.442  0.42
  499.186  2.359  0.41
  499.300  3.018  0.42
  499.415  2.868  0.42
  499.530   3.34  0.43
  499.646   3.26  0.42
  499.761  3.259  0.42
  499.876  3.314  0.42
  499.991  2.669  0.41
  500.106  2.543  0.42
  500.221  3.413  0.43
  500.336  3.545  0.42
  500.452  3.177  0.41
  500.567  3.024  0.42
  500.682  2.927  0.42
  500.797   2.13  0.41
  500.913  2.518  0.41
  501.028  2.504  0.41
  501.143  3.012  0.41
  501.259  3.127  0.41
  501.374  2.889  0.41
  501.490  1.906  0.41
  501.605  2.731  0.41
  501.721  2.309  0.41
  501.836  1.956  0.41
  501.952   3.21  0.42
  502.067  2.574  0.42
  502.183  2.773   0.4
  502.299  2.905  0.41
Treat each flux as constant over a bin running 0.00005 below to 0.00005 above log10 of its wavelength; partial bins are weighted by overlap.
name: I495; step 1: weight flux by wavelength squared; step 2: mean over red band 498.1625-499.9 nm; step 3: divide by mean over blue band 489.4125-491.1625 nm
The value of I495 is 1.15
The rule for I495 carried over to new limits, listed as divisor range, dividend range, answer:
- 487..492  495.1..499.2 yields 1.06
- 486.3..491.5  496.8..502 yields 1.16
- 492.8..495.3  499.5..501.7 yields 1.23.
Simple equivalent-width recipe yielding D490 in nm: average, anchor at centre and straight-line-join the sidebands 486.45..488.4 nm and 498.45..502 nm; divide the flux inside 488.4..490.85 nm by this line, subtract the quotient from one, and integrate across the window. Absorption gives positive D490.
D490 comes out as -0.10 nm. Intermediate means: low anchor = 2.37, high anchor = 2.83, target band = 2.55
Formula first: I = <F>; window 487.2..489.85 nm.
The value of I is 2.49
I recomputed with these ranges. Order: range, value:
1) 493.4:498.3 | 2.61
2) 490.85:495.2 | 2.59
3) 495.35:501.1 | 2.78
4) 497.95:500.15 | 2.85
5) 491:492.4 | 2.88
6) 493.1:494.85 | 2.43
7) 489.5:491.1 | 2.6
